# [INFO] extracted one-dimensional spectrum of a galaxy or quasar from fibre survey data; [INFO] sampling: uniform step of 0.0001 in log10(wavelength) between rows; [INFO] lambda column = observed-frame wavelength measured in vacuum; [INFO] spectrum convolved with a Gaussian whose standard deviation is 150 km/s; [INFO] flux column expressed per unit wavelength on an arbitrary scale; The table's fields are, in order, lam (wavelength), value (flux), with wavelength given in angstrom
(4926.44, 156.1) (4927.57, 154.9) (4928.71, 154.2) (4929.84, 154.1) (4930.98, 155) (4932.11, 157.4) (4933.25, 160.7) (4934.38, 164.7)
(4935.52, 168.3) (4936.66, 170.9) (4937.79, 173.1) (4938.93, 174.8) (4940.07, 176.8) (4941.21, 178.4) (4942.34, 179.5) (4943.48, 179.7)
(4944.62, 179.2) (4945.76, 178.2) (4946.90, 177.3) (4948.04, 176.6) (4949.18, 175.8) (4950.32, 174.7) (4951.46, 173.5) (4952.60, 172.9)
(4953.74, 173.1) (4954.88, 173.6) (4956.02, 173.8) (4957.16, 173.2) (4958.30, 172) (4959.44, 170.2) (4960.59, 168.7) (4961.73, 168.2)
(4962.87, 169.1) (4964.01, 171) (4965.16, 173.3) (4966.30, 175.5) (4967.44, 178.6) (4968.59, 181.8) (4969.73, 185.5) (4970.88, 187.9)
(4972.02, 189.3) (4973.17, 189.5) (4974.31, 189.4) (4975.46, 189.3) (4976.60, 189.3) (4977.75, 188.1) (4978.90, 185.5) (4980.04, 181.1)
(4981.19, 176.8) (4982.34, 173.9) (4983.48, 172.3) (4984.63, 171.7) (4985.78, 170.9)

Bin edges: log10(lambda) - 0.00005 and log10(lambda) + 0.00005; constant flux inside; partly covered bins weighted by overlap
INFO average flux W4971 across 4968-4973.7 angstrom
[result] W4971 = 187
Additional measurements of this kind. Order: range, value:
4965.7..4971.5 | 182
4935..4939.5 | 172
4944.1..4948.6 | 178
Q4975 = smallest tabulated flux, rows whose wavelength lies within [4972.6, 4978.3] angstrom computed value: 188.1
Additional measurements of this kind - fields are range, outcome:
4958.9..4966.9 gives 168.2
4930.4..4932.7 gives 155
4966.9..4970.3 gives 178.6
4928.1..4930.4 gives 154.1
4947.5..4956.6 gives 172.9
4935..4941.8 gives 168.3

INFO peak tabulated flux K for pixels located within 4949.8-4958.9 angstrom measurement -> 174.7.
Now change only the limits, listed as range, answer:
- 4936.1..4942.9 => 179.5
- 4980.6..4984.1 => 176.8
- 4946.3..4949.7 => 177.3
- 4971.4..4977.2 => 189.5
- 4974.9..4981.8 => 189.3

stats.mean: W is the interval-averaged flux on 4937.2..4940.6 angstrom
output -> 175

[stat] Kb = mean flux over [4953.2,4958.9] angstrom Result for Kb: 173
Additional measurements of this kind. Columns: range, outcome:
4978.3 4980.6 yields 184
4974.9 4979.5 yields 188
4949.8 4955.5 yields 174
